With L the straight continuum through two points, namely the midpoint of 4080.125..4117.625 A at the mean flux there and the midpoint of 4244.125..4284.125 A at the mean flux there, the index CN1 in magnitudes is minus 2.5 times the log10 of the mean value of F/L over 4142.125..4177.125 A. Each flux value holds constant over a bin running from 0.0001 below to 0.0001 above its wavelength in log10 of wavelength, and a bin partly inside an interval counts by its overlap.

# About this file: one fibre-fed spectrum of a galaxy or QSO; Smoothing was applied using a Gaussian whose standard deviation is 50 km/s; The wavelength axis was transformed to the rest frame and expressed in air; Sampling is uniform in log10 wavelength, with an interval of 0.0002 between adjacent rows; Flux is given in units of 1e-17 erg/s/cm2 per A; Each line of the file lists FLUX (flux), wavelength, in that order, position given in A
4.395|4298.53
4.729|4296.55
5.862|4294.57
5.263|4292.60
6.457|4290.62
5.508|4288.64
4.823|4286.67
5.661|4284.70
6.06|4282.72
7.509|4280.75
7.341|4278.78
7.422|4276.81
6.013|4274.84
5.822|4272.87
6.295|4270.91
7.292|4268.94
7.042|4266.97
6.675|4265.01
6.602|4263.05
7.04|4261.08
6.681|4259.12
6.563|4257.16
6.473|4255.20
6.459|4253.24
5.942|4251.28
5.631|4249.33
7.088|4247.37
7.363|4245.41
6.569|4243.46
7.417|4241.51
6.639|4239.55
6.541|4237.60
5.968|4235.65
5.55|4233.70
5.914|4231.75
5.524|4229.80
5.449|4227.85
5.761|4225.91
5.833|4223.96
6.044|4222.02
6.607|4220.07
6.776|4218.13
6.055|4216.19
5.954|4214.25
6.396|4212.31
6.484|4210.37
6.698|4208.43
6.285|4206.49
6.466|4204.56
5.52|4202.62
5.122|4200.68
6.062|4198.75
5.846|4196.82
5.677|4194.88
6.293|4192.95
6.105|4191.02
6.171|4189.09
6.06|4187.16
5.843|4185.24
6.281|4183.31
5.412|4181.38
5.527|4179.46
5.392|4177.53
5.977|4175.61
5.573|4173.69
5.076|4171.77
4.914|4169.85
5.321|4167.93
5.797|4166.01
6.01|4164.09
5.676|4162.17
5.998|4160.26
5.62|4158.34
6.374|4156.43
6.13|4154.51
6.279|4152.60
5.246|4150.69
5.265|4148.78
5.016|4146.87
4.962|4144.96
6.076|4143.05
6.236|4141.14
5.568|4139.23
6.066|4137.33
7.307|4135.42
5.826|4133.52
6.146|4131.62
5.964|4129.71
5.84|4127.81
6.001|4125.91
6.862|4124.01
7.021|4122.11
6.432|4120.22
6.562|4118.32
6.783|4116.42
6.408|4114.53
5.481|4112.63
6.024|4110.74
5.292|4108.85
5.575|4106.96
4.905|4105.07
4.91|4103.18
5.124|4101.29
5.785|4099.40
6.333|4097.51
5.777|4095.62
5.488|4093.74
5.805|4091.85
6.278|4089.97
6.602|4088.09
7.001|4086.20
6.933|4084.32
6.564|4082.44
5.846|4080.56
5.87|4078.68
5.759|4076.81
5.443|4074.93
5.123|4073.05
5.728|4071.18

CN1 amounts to 0.11 mag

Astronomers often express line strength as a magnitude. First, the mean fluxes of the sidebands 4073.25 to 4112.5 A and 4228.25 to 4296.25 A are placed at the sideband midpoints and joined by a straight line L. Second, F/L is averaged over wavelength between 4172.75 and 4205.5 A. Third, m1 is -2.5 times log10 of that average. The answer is 0.053 mag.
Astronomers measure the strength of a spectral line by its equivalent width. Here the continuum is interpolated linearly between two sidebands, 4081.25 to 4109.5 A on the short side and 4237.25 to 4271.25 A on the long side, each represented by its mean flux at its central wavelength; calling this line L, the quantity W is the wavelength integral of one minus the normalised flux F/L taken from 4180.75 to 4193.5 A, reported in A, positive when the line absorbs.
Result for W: 0.7 A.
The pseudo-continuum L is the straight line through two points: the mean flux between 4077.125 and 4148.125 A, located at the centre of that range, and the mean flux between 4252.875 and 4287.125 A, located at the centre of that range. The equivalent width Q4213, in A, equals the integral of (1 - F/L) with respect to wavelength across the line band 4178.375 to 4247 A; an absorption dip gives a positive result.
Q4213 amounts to 2.6 A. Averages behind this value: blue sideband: 6.01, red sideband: 6.57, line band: 6.13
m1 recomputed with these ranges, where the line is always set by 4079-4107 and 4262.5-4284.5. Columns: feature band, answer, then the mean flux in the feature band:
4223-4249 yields 0.05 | 6.26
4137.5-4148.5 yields 0.10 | 5.59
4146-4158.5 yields 0.09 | 5.72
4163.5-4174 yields 0.16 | 5.42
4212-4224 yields 0.03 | 6.26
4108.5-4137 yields -0.04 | 6.28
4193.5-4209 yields 0.08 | 5.95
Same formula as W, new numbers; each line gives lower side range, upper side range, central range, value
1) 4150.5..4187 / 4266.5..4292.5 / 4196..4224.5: -0.9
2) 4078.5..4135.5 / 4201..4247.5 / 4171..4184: 1.2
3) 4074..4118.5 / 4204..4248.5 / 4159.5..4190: 2.4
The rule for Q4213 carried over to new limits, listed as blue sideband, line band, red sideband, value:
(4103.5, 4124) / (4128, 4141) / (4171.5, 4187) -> -0.4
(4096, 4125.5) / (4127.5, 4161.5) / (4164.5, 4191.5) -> -0.4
